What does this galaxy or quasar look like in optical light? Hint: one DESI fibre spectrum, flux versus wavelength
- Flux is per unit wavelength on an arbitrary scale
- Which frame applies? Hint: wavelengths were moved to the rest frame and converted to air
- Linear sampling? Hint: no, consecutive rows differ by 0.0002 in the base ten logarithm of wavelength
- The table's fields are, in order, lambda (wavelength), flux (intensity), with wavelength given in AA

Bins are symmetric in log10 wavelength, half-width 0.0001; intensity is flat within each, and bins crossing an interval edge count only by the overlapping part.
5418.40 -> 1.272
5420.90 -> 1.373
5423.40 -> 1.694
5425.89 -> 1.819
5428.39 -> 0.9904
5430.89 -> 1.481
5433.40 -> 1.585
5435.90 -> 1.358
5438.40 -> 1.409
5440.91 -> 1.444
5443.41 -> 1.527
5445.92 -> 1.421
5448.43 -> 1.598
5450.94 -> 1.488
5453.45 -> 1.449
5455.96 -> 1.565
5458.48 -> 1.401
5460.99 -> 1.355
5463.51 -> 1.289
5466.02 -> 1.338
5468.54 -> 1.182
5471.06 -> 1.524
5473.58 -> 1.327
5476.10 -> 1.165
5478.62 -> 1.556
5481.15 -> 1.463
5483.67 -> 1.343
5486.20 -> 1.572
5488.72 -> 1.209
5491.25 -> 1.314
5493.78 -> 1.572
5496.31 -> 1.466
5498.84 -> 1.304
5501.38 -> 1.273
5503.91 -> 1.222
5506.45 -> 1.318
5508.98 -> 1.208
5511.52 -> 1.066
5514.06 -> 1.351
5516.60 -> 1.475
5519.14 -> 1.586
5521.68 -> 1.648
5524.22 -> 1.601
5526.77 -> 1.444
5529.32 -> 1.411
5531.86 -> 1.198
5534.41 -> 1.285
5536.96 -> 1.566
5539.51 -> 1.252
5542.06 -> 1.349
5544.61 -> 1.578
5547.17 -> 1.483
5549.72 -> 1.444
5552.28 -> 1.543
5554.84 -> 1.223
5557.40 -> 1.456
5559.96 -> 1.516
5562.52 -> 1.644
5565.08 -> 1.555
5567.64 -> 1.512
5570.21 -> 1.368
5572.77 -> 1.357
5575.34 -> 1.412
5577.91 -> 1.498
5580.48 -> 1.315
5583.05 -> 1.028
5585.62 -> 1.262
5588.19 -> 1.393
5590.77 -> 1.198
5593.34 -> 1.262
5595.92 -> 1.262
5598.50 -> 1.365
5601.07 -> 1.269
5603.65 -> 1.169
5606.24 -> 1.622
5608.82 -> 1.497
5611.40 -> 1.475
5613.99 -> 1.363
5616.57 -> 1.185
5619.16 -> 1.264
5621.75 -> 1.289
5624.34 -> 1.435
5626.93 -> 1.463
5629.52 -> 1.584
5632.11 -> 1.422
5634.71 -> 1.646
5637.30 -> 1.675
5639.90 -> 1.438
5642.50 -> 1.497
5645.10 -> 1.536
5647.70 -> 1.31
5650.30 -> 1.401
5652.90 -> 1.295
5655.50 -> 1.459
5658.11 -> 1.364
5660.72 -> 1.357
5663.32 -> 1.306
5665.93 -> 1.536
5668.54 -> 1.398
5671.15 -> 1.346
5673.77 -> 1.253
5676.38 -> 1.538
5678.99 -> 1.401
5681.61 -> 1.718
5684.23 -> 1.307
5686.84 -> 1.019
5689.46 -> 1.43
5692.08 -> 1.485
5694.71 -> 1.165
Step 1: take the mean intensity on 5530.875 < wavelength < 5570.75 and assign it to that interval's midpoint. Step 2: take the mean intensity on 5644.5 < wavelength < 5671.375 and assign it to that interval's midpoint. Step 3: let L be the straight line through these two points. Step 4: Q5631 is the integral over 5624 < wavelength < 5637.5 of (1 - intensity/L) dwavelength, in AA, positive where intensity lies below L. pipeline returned -1.3 AA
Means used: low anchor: 1.44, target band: 1.53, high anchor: 1.39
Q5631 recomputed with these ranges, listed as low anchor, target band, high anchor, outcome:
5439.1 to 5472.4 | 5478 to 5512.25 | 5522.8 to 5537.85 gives 1.75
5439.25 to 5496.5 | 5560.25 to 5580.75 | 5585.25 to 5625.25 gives -1.73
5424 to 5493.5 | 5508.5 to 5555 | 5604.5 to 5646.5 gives 0.72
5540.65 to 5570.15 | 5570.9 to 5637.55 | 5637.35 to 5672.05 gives 3.50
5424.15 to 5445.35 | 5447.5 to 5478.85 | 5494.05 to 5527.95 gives 0.78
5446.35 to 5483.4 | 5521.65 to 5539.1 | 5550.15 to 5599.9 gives -0.47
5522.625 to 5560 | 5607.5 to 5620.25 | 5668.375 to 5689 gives 0.34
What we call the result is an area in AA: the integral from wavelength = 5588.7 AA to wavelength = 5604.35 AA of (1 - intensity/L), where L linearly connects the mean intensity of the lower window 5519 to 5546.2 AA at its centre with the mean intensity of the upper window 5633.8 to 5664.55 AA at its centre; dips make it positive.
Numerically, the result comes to 1.9 AA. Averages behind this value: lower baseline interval 1.44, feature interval 1.26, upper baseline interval 1.44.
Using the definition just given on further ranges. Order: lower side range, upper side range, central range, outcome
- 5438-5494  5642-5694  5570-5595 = 1.7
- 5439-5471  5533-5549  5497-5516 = 2.1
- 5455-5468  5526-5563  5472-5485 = 0.1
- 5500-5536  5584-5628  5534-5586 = -2.5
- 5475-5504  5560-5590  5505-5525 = -0.2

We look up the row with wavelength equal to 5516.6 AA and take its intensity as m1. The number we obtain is 1.475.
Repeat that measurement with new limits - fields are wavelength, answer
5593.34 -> 1.262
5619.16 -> 1.264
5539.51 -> 1.252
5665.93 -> 1.536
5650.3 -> 1.401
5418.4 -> 1.272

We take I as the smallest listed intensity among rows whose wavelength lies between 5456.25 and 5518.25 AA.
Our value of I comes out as 1.066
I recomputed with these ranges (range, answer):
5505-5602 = 1.028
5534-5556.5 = 1.223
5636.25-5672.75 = 1.295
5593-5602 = 1.262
